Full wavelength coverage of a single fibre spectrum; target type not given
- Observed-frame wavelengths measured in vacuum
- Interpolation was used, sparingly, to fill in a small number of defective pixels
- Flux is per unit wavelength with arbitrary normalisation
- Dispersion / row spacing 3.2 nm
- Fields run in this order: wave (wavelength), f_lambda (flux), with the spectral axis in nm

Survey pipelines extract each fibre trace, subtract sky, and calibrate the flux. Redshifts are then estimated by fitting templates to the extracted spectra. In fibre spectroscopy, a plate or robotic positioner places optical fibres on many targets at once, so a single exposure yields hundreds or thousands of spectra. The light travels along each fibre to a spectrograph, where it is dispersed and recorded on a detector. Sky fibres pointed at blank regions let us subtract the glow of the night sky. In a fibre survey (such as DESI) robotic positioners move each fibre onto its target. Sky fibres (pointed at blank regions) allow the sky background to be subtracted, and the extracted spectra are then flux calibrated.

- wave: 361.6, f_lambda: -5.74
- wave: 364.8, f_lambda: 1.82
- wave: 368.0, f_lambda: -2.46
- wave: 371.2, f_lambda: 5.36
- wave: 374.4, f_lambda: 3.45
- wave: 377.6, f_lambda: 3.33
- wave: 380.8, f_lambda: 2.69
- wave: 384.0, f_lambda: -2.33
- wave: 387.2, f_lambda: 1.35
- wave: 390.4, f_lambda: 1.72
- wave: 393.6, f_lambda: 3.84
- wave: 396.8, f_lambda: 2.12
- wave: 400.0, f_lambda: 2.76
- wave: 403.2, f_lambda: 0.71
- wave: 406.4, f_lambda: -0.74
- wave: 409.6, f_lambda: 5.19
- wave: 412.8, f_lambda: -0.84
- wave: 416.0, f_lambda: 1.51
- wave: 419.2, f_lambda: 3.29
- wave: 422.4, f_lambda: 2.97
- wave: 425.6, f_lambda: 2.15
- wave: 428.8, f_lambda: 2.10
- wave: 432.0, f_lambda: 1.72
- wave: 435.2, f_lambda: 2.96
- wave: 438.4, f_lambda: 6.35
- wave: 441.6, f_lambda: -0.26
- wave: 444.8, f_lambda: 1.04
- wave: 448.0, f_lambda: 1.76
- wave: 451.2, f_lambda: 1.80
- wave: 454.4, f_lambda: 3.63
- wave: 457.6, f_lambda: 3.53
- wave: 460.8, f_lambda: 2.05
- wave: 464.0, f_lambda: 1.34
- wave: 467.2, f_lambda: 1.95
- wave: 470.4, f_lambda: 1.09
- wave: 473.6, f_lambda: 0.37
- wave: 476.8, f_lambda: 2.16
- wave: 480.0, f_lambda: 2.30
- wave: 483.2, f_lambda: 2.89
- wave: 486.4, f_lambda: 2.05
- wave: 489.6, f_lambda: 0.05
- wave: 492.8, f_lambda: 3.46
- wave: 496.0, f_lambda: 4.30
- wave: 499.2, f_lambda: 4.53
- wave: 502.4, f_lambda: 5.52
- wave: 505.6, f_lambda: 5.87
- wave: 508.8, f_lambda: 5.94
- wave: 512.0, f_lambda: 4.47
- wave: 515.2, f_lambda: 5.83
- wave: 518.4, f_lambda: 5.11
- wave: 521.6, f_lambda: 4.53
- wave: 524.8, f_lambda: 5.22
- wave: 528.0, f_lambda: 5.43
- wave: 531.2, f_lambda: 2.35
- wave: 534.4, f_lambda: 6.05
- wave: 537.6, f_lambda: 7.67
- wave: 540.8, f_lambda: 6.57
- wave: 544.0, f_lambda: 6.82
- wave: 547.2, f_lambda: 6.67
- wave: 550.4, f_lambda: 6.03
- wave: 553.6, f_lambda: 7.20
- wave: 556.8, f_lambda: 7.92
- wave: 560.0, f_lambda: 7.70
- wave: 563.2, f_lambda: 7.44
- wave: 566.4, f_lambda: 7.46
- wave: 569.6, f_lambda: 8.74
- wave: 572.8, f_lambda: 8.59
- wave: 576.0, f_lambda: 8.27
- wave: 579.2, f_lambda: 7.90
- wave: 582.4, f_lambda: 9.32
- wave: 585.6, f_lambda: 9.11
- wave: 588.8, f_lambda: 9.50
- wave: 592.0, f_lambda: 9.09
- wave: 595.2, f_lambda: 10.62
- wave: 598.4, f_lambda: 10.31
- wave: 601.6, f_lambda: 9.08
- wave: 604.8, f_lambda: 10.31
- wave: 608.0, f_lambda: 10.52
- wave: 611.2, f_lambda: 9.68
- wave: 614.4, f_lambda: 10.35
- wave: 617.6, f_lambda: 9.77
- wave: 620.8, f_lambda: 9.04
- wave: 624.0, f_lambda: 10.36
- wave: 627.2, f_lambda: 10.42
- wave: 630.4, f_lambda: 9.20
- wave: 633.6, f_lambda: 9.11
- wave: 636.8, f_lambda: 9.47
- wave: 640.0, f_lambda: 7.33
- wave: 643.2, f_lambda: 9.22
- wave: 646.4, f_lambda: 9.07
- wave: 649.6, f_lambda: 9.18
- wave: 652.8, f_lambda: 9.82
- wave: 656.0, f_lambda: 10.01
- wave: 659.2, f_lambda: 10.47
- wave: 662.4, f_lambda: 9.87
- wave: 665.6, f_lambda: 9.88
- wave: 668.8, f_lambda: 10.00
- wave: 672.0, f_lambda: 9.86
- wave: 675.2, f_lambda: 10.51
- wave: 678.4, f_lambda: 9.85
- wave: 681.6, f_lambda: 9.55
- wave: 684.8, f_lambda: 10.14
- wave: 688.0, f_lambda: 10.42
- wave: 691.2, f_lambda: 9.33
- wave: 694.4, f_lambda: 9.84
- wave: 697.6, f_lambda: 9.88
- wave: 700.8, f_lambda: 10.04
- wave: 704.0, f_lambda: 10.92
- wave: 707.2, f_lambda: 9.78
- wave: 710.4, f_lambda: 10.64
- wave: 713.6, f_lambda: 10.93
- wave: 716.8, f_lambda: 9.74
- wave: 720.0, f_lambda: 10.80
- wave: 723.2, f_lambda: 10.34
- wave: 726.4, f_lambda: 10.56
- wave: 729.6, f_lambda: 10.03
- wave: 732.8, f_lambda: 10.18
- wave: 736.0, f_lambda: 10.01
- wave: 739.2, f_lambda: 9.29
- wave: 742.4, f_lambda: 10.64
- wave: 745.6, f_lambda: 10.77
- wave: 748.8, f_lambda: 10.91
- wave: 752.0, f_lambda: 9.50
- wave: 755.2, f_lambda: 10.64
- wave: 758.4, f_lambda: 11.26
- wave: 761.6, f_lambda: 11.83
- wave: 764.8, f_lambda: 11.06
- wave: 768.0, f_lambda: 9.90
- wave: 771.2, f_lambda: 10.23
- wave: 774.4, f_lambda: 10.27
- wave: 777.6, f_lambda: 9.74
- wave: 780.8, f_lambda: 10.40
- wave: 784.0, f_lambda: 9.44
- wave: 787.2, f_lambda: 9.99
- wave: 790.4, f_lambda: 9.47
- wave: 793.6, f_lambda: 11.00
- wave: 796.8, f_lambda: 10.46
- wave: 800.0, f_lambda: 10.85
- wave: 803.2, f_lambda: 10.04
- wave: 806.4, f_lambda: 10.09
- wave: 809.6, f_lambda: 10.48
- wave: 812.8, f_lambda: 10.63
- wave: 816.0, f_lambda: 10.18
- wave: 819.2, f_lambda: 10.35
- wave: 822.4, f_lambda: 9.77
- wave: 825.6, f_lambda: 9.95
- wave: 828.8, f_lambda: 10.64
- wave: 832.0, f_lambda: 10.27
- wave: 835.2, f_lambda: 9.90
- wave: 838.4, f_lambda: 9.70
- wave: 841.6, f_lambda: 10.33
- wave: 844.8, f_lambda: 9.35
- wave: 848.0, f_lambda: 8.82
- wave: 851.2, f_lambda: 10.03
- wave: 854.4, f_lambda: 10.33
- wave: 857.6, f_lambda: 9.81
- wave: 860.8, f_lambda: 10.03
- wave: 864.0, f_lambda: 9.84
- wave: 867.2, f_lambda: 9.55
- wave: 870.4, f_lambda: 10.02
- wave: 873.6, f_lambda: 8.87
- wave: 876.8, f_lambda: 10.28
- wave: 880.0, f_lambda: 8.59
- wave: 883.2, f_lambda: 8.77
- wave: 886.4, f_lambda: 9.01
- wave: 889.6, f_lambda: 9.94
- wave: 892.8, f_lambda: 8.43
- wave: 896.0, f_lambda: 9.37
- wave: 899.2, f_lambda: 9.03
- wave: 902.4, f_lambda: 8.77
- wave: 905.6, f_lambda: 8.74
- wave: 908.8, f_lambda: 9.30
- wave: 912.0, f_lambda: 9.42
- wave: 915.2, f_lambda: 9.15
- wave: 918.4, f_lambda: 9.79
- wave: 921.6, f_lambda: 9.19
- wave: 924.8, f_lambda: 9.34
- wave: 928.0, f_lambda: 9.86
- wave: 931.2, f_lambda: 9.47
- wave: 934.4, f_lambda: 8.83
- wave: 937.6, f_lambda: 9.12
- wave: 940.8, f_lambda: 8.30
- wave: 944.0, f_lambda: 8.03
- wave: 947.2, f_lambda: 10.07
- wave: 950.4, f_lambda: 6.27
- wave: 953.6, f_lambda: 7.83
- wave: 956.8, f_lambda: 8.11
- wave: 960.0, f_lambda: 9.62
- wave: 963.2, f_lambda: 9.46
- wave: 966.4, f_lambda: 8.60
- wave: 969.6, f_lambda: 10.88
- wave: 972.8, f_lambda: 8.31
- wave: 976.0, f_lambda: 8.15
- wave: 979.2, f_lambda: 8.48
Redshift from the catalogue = 0.237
